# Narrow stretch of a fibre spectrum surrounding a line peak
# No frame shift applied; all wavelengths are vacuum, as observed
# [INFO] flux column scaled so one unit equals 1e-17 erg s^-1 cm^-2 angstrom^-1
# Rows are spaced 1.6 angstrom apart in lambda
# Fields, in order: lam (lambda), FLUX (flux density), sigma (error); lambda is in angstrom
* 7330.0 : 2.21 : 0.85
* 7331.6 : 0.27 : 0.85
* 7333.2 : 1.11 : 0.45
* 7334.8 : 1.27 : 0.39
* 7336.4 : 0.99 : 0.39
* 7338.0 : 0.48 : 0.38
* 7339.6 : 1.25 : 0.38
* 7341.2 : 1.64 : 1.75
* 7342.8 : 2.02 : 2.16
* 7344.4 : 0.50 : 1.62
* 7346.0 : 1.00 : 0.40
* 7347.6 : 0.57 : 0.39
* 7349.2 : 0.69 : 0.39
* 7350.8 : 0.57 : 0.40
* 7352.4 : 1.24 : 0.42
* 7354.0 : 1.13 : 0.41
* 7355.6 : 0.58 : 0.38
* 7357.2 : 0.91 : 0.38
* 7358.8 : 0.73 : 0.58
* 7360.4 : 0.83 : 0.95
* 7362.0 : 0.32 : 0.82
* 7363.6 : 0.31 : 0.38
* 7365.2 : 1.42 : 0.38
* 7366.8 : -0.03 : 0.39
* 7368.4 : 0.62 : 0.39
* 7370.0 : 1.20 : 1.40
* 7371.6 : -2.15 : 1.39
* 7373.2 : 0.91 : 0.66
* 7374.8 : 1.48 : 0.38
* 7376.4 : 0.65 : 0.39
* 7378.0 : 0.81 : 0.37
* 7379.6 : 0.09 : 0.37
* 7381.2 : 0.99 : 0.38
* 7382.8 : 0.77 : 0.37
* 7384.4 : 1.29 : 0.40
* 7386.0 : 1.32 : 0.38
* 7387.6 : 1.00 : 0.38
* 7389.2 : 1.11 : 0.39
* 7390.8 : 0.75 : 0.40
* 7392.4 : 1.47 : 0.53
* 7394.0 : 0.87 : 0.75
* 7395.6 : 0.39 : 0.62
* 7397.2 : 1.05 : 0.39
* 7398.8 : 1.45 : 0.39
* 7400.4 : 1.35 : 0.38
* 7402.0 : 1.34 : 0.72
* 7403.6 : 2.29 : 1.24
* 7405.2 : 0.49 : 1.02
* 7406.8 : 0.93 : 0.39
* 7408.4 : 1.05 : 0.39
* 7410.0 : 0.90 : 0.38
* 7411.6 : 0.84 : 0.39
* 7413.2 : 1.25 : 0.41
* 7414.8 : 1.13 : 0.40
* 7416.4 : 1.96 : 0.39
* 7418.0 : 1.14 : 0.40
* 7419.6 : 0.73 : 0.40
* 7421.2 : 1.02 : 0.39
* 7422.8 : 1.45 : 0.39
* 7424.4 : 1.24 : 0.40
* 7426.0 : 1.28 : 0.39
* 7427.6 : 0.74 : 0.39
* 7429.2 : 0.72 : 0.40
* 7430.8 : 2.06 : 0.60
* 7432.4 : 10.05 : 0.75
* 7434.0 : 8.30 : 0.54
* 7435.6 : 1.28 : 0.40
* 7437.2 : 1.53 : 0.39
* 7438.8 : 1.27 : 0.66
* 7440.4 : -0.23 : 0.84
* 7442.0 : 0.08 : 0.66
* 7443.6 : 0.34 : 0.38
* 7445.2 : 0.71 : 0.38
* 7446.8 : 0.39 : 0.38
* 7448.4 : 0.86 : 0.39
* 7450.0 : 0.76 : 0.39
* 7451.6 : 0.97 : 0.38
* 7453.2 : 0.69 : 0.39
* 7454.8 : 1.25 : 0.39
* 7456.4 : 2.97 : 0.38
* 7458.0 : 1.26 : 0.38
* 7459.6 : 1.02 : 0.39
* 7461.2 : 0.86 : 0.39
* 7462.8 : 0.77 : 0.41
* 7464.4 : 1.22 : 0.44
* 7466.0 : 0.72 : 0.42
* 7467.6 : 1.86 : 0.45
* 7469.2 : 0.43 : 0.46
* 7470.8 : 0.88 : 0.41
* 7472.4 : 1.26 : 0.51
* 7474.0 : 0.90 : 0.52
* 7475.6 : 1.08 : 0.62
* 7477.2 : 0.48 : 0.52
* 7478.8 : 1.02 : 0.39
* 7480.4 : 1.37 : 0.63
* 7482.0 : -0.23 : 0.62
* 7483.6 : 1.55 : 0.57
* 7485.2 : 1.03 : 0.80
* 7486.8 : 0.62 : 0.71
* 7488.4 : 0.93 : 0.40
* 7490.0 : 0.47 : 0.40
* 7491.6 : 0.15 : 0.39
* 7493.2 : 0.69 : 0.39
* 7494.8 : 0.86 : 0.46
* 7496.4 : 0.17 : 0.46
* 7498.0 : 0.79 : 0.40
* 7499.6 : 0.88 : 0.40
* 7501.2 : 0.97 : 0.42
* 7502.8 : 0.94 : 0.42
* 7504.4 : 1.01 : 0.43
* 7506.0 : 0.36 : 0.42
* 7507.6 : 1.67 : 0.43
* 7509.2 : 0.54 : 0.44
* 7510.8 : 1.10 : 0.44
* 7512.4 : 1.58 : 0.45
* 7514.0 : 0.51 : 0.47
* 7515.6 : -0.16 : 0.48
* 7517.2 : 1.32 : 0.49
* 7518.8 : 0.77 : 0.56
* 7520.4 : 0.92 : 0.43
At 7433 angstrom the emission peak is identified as Halpha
